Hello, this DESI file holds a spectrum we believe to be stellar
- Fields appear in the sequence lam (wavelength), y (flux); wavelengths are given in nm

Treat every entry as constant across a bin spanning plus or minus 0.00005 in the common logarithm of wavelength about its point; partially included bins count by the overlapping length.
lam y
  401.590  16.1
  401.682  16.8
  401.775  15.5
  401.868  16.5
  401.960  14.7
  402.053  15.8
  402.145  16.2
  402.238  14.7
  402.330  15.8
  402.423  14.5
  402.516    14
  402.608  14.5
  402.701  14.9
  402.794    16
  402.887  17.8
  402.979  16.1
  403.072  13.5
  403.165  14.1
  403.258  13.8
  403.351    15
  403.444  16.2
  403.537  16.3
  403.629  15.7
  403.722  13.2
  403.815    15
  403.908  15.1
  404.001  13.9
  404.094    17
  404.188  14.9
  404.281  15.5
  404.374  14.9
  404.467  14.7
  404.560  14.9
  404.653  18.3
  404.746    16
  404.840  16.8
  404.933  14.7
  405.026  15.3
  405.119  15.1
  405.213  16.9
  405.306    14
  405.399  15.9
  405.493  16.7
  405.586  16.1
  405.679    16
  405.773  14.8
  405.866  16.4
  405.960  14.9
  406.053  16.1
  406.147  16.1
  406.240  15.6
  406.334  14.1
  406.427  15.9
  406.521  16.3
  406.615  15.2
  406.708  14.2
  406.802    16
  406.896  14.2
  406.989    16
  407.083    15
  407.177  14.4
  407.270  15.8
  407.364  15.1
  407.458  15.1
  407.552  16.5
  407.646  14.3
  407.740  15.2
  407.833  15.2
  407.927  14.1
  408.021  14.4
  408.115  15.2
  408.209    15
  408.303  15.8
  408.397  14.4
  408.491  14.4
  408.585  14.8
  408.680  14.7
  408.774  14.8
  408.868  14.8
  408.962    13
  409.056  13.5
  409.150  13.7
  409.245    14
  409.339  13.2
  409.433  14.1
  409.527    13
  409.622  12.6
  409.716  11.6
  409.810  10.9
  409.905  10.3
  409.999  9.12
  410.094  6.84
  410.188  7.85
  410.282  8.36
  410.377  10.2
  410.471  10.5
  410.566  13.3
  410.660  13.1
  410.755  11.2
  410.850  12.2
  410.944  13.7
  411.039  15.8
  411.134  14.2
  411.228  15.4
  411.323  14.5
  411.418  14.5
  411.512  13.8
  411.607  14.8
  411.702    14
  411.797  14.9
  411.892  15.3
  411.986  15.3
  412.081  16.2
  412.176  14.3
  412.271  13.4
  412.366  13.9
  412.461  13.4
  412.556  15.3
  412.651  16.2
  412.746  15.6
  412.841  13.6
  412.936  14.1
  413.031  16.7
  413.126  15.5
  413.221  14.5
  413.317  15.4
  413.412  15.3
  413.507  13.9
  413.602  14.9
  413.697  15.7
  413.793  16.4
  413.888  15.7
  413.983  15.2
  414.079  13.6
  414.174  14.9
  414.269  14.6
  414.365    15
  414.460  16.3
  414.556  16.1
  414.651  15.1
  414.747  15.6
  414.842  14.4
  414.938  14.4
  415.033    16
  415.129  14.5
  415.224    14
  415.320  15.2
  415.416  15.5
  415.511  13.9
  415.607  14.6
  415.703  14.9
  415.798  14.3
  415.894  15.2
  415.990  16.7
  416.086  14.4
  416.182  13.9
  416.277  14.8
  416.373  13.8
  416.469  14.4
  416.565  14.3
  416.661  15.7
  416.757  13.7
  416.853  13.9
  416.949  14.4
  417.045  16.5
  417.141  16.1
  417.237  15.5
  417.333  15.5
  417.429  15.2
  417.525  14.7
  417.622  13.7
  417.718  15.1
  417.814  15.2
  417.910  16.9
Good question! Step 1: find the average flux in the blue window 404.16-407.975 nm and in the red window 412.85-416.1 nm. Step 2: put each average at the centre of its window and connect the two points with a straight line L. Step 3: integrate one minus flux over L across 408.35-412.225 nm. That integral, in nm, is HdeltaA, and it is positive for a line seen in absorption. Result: 0.55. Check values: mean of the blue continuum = 15.4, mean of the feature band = 13.1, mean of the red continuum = 15.1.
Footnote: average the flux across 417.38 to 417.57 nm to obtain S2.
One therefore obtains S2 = 15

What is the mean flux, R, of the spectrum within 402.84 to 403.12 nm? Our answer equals 15.8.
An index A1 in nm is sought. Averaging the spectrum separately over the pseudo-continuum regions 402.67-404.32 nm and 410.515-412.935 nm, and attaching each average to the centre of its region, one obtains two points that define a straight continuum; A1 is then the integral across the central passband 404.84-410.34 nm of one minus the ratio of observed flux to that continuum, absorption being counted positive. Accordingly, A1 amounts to 0.19 nm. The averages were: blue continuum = 15.2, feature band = 14.3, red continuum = 14.3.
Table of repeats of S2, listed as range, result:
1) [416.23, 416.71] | 14.6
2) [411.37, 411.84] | 14.4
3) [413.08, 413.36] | 15.1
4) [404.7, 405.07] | 15.7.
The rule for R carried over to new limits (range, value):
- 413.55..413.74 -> 15.3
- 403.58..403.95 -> 14.8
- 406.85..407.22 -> 14.9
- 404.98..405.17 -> 15.2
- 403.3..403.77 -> 15.3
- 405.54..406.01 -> 15.7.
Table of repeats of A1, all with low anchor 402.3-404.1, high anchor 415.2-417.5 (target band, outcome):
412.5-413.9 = -0.03 nm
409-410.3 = 0.31 nm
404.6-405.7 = -0.07 nm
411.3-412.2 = 0.01 nm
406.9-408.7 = 0.00 nm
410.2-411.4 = 0.19 nm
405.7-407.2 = -0.03 nm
